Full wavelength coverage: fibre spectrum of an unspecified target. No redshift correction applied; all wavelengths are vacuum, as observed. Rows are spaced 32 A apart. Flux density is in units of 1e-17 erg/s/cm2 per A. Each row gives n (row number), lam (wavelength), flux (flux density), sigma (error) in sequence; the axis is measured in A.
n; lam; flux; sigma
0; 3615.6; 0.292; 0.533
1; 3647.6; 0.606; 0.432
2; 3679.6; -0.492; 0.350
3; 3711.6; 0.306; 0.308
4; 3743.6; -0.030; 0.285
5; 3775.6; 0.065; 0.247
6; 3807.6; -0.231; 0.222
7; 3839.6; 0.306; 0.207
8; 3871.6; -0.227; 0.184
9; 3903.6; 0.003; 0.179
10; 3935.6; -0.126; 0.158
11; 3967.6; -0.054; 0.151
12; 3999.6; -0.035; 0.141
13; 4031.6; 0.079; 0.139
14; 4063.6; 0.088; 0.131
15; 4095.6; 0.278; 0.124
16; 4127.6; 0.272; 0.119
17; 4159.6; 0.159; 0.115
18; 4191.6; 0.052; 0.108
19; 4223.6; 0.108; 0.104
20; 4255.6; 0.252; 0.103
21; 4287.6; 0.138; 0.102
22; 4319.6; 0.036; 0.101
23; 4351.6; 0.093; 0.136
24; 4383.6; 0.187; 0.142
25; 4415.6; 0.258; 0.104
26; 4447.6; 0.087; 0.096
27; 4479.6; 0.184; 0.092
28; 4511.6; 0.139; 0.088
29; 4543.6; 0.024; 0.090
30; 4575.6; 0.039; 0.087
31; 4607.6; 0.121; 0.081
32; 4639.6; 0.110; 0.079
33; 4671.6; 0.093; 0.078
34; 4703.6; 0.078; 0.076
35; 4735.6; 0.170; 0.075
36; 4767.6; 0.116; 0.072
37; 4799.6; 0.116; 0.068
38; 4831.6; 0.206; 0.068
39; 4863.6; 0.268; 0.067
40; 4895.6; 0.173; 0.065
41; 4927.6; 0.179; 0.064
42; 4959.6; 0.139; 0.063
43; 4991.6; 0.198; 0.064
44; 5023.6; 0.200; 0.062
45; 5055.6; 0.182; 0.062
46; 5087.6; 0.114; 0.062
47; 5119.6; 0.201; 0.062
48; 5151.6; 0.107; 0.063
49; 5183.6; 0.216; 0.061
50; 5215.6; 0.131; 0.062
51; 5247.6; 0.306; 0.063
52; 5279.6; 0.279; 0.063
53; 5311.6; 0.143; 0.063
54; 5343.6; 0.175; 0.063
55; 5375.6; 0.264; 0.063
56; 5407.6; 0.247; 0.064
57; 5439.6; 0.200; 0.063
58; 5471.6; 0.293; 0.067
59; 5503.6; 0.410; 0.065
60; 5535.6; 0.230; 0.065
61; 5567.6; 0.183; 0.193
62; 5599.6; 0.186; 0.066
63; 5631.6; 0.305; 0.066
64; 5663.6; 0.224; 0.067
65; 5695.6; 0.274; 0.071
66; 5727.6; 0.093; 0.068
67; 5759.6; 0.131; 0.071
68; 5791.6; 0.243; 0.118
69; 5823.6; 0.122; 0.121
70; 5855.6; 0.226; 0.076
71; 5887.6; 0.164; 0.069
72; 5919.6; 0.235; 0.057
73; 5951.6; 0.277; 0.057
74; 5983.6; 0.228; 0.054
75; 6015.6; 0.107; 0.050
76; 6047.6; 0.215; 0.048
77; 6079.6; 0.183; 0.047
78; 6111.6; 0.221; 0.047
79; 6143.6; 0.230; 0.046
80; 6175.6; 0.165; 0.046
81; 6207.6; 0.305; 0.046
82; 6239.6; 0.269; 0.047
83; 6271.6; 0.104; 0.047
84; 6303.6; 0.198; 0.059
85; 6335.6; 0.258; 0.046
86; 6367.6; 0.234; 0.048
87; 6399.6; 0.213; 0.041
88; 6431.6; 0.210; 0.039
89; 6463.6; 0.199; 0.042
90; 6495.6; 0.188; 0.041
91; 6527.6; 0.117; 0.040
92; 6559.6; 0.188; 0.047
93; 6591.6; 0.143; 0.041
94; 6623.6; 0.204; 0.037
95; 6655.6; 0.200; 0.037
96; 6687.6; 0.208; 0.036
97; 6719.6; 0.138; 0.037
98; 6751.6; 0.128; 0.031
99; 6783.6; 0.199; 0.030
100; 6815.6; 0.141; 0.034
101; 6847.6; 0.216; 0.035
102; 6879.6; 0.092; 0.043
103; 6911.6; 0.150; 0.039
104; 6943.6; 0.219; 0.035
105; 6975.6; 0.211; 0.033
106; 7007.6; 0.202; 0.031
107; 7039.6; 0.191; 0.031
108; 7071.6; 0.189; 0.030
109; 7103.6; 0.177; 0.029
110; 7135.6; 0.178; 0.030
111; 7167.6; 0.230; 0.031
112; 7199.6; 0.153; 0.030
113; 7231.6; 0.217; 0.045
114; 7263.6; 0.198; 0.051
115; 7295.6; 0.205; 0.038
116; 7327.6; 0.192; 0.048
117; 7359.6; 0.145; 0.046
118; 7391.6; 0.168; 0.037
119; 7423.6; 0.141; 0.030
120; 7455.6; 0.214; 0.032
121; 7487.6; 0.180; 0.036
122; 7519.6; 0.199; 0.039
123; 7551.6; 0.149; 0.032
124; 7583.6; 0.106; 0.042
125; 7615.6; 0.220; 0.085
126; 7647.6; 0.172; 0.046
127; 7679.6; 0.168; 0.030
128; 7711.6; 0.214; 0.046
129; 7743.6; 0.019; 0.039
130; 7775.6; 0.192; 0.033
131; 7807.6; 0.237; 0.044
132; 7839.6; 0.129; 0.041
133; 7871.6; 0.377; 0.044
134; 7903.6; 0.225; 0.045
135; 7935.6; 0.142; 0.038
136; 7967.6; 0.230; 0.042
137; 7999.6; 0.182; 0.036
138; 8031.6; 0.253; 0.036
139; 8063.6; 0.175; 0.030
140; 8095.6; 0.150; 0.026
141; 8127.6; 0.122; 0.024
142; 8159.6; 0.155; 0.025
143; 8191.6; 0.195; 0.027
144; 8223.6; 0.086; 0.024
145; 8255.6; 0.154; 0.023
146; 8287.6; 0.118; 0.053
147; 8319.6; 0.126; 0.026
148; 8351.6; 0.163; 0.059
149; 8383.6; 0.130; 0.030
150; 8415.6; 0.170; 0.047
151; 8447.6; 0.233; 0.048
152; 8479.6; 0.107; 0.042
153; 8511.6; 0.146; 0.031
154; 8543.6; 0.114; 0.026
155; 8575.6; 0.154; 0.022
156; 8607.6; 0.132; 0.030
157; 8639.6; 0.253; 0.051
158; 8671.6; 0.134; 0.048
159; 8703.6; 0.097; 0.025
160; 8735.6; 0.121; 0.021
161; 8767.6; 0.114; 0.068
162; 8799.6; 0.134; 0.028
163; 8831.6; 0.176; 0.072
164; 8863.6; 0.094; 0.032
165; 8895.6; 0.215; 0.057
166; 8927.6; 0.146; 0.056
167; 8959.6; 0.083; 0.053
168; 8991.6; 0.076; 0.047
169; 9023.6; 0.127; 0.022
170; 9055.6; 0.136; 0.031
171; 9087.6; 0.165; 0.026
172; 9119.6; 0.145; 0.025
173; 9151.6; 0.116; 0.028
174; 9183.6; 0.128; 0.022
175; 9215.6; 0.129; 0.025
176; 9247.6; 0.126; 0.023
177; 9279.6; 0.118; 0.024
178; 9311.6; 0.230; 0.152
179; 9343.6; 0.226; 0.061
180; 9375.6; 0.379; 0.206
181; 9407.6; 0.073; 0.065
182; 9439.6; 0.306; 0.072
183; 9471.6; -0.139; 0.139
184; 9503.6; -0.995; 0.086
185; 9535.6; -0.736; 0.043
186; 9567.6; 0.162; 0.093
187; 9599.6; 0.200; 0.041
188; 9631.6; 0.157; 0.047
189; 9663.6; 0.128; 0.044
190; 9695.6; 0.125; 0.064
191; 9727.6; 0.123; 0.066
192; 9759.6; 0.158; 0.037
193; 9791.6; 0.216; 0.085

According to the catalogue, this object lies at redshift 0.197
